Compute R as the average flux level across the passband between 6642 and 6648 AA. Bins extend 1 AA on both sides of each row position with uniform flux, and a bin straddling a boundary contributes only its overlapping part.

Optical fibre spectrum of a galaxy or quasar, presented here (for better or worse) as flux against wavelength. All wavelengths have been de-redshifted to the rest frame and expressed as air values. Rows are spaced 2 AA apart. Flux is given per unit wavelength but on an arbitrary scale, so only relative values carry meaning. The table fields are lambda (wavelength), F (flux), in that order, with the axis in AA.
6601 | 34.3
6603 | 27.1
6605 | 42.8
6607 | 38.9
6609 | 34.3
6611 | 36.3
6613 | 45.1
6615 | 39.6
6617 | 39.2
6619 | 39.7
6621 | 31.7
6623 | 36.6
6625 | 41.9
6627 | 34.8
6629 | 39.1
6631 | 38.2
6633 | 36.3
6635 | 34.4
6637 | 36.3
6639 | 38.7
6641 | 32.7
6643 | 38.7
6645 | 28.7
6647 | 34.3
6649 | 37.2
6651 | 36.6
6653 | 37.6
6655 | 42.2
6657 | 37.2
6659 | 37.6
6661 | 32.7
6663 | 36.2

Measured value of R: 33.9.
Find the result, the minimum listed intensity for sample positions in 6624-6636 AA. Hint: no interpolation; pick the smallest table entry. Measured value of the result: 34.4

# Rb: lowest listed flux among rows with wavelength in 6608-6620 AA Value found 34.3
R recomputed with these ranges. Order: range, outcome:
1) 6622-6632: 38.1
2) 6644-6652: 34.2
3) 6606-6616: 38.8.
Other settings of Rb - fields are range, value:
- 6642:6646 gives 28.7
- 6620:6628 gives 31.7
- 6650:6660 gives 36.6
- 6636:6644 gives 32.7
